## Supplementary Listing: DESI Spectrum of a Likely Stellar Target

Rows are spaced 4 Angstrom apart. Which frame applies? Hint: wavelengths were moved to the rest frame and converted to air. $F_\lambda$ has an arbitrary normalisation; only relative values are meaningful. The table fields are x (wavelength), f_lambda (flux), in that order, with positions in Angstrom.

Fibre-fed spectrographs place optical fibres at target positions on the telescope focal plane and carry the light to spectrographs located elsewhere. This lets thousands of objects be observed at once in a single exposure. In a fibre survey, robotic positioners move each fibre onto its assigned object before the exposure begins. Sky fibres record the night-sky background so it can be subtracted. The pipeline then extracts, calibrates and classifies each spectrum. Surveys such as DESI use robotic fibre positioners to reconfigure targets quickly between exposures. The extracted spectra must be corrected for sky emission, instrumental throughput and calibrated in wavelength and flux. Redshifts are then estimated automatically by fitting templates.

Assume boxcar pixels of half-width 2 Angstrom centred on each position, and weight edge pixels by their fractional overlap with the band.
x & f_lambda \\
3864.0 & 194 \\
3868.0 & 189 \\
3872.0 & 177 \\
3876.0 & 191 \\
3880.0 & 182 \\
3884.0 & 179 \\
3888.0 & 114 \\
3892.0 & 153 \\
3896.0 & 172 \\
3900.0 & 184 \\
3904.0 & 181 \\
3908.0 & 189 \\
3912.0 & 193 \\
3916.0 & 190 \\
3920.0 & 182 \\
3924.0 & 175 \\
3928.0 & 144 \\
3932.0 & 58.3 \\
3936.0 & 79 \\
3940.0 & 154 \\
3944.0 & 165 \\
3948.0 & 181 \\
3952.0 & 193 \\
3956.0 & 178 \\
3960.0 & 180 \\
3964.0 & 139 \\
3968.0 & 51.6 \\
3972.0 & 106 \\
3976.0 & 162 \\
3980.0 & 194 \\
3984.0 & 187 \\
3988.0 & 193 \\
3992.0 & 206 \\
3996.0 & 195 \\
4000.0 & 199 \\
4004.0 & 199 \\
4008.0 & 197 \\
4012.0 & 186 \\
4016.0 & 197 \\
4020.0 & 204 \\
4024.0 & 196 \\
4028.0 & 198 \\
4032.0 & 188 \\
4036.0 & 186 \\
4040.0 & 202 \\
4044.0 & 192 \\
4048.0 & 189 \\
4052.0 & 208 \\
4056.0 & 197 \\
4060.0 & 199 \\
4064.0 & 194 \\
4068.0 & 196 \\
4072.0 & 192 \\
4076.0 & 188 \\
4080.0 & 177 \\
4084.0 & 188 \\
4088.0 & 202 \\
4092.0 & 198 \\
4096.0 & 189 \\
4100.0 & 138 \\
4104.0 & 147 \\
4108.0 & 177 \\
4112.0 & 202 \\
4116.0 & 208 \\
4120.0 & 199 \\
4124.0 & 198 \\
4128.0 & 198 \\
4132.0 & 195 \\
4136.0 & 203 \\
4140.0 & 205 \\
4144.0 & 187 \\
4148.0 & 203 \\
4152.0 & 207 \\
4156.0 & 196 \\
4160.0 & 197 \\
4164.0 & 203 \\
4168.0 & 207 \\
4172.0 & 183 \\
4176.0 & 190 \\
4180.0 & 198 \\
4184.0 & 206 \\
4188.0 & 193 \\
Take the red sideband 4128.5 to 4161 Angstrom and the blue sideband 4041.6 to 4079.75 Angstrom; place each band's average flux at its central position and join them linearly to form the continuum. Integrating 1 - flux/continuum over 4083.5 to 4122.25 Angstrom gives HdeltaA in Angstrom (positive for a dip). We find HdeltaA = 2.4 Angstrom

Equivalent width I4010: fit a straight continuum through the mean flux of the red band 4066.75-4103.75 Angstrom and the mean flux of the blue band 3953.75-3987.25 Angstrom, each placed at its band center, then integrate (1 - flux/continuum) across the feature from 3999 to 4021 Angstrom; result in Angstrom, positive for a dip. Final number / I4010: -4.6 Angstrom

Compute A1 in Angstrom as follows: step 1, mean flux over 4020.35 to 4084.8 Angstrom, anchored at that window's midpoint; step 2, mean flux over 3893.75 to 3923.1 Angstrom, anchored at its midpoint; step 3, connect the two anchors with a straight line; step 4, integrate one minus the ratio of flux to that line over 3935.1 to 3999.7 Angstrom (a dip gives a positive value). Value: 8.7 Angstrom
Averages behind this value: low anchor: 184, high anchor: 193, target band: 163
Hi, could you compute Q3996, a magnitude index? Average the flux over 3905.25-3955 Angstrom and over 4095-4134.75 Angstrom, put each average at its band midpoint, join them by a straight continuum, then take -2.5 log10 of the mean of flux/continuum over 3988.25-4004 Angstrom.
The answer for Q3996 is -0.18 mag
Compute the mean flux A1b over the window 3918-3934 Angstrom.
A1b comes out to 140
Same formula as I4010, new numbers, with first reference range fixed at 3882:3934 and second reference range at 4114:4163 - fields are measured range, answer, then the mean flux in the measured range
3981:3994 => -1.47 Angstrom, 195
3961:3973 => 4.67 Angstrom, 105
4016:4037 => -1.55 Angstrom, 195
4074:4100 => 0.70 Angstrom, 186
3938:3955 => -0.47 Angstrom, 174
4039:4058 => -1.24 Angstrom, 197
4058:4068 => -0.47 Angstrom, 196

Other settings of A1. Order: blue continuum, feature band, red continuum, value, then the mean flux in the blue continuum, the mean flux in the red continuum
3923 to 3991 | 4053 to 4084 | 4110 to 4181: -2.32 Angstrom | 150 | 199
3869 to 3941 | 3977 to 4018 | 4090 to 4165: -4.79 Angstrom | 161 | 192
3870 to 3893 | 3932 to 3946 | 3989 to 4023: 4.57 Angstrom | 167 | 198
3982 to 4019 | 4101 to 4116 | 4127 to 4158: 1.61 Angstrom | 196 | 199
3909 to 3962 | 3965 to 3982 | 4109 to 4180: 3.89 Angstrom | 160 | 199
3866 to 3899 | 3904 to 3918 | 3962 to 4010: -1.61 Angstrom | 170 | 169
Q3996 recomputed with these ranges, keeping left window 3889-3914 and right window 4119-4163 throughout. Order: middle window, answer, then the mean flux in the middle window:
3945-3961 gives -0.006 mag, 182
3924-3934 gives 0.469 mag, 116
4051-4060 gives -0.057 mag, 201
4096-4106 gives 0.273 mag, 152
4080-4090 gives 0.013 mag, 191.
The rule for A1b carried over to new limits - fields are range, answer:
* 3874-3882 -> 186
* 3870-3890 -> 169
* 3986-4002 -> 198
